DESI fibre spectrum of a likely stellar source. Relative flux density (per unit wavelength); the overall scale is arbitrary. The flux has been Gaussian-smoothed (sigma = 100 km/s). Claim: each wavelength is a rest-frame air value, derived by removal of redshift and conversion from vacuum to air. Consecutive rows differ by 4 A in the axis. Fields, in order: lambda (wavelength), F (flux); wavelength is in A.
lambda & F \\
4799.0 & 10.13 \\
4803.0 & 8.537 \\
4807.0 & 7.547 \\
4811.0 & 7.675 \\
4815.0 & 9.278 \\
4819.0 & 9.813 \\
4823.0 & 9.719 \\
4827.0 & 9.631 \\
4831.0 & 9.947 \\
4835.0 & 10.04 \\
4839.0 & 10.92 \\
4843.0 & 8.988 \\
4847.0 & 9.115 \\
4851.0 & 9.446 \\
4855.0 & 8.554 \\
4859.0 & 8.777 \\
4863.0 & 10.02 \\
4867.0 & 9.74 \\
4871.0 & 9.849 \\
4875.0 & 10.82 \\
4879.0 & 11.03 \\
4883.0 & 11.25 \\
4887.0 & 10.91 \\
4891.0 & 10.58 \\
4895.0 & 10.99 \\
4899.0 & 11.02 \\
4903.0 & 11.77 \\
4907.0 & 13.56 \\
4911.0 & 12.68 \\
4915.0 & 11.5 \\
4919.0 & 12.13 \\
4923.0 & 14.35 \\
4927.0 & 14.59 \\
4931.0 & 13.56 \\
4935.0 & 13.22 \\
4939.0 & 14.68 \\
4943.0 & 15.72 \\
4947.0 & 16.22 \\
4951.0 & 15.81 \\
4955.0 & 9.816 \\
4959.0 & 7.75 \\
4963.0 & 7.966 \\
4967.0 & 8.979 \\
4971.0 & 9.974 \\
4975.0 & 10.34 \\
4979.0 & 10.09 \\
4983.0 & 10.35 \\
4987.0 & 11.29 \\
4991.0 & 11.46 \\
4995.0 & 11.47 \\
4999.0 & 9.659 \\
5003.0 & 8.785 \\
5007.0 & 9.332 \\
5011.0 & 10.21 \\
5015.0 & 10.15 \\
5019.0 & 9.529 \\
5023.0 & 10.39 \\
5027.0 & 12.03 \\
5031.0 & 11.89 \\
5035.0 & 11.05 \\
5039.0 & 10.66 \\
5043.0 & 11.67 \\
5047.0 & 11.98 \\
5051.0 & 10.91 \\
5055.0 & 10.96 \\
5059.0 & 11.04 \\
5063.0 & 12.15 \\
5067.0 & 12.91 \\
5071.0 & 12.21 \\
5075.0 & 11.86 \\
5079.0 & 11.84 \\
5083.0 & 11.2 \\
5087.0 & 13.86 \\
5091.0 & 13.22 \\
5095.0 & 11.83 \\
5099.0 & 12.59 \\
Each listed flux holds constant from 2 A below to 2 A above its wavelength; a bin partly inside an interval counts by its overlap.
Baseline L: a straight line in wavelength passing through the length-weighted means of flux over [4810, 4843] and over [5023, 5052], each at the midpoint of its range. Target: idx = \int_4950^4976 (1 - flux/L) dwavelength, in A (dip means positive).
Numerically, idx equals 2.2 A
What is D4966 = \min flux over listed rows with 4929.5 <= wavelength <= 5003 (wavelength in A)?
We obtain 7.75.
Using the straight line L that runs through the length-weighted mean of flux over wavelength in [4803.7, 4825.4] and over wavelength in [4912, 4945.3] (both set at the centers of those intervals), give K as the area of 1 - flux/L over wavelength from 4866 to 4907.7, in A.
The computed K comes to 3.22 A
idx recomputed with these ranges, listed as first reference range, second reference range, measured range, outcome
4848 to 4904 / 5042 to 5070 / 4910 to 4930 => -4.6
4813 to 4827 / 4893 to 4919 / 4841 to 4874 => 3.9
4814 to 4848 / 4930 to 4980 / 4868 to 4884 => -0.2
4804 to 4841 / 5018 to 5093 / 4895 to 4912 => -3.2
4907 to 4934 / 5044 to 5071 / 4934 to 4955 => -2.9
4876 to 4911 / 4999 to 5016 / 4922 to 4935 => -3.7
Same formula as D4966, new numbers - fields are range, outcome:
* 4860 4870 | 9.74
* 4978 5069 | 8.785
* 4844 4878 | 8.554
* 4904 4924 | 11.5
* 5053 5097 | 10.96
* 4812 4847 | 8.988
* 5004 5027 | 9.332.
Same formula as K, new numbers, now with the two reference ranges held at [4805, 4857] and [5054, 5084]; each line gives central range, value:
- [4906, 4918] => -2.7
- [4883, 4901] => -1.8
